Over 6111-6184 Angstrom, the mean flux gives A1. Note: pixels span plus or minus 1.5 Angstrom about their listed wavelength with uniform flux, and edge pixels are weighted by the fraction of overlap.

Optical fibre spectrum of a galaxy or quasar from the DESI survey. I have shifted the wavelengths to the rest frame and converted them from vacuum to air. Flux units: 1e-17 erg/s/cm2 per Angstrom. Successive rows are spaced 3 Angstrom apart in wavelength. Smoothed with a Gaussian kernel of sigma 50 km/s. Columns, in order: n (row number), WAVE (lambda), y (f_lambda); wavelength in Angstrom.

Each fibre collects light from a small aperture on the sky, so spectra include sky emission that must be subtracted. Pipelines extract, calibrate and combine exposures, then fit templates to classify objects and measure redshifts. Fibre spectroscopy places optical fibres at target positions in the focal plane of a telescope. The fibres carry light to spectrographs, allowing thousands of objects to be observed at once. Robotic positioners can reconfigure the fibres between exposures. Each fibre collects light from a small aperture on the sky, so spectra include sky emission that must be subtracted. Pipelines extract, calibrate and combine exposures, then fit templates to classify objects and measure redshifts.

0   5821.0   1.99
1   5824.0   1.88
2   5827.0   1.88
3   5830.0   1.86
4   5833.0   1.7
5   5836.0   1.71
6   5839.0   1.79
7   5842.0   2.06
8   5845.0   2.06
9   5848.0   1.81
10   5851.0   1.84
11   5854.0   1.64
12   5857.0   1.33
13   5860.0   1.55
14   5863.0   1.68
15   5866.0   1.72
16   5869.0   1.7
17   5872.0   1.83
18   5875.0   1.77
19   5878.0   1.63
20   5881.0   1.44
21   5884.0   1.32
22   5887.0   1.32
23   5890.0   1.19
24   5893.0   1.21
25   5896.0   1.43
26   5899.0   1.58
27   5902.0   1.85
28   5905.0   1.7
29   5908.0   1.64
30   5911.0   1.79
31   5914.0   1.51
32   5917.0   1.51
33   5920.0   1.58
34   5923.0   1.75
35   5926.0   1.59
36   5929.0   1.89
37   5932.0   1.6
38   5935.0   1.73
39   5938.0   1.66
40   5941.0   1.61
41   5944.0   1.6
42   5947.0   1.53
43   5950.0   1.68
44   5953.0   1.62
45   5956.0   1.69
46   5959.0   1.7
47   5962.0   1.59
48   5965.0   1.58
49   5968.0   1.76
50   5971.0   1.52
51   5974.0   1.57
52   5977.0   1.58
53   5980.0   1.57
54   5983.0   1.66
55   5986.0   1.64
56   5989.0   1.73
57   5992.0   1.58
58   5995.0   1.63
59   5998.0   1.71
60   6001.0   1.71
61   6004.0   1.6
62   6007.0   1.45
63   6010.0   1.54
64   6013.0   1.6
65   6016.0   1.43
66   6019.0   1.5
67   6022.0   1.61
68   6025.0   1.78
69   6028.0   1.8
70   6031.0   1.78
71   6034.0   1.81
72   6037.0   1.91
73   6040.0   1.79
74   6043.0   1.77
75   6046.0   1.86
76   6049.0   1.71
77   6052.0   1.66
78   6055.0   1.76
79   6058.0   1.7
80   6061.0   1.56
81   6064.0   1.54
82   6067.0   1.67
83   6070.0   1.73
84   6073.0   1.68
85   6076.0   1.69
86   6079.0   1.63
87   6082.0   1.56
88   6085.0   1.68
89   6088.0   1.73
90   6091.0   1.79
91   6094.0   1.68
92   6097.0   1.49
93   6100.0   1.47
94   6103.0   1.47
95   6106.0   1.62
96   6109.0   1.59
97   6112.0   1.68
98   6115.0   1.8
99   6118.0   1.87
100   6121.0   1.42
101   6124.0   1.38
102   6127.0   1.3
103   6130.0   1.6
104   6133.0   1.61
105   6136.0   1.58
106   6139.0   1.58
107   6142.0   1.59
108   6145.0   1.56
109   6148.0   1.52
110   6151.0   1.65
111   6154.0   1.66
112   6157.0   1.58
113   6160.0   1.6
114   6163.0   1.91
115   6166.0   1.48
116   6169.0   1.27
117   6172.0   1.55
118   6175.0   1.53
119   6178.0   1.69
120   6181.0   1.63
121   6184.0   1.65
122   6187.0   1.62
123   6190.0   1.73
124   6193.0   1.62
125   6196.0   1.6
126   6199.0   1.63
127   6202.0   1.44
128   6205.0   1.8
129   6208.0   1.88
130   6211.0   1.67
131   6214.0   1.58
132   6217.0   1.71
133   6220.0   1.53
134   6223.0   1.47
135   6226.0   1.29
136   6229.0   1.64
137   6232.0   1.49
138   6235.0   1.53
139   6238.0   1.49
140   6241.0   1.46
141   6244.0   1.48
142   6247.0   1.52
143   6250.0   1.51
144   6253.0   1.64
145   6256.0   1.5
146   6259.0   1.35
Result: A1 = 1.59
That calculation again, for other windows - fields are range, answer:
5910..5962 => 1.65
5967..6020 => 1.6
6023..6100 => 1.71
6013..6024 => 1.54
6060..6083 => 1.64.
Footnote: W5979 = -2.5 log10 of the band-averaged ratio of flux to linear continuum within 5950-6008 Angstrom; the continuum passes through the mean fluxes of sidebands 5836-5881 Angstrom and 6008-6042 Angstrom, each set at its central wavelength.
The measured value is 0.04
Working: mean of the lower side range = 1.73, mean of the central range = 1.63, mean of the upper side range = 1.68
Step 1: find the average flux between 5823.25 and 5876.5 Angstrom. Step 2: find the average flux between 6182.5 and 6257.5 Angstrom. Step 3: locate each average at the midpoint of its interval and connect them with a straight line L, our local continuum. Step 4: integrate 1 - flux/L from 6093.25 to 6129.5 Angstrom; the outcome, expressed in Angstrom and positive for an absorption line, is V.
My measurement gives 1.6 Angstrom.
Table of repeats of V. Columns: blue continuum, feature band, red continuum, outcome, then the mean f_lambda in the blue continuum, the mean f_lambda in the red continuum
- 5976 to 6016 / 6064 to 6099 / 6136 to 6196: -1.2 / 1.61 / 1.6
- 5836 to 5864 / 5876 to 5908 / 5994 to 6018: 4.2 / 1.75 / 1.58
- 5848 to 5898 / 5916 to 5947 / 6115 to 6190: -1.9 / 1.55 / 1.58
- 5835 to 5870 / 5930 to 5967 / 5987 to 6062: 1.5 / 1.74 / 1.68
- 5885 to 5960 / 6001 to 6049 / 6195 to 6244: -2.9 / 1.6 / 1.57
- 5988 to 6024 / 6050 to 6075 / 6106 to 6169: -1.1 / 1.59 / 1.59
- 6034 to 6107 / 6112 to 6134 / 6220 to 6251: 0.6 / 1.68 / 1.49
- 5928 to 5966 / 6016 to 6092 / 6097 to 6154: -4.7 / 1.65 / 1.57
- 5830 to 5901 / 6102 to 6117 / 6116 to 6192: -0.5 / 1.63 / 1.58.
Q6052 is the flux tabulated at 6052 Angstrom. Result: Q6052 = 1.66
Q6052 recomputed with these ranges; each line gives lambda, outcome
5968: 1.76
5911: 1.79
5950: 1.68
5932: 1.6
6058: 1.7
